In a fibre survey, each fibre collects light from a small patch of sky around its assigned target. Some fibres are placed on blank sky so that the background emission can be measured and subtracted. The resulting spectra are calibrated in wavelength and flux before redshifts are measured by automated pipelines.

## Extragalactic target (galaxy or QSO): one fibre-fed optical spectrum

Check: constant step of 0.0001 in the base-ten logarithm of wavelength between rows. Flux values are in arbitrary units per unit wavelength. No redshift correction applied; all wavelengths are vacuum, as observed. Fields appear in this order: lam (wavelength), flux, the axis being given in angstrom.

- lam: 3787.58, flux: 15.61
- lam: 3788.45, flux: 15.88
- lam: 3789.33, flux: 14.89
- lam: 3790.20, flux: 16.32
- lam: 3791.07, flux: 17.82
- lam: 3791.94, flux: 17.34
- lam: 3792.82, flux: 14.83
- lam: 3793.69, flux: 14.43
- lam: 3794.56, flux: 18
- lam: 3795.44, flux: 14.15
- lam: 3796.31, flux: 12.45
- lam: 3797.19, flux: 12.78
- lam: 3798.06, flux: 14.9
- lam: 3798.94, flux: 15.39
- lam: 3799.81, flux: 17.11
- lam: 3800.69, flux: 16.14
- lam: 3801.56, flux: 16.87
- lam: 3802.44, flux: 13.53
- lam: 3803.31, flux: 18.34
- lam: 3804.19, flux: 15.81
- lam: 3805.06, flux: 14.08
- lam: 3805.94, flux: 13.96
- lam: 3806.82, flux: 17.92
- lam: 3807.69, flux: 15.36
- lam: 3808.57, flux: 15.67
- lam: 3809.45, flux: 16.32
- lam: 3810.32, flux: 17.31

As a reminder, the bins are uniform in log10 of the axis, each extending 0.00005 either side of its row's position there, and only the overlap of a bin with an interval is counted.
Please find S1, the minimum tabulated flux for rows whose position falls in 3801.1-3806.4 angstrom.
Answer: 13.53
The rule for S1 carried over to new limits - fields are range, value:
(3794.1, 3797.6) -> 12.45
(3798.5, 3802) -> 15.39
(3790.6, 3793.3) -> 14.83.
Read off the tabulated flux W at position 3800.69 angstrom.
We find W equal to 16.14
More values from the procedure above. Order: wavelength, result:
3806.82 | 17.92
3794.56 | 18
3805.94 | 13.96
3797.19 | 12.78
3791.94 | 17.34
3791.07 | 17.82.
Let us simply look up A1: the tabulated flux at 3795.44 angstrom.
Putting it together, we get 14.15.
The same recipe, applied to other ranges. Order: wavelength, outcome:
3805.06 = 14.08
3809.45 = 16.32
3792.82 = 14.83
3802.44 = 13.53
